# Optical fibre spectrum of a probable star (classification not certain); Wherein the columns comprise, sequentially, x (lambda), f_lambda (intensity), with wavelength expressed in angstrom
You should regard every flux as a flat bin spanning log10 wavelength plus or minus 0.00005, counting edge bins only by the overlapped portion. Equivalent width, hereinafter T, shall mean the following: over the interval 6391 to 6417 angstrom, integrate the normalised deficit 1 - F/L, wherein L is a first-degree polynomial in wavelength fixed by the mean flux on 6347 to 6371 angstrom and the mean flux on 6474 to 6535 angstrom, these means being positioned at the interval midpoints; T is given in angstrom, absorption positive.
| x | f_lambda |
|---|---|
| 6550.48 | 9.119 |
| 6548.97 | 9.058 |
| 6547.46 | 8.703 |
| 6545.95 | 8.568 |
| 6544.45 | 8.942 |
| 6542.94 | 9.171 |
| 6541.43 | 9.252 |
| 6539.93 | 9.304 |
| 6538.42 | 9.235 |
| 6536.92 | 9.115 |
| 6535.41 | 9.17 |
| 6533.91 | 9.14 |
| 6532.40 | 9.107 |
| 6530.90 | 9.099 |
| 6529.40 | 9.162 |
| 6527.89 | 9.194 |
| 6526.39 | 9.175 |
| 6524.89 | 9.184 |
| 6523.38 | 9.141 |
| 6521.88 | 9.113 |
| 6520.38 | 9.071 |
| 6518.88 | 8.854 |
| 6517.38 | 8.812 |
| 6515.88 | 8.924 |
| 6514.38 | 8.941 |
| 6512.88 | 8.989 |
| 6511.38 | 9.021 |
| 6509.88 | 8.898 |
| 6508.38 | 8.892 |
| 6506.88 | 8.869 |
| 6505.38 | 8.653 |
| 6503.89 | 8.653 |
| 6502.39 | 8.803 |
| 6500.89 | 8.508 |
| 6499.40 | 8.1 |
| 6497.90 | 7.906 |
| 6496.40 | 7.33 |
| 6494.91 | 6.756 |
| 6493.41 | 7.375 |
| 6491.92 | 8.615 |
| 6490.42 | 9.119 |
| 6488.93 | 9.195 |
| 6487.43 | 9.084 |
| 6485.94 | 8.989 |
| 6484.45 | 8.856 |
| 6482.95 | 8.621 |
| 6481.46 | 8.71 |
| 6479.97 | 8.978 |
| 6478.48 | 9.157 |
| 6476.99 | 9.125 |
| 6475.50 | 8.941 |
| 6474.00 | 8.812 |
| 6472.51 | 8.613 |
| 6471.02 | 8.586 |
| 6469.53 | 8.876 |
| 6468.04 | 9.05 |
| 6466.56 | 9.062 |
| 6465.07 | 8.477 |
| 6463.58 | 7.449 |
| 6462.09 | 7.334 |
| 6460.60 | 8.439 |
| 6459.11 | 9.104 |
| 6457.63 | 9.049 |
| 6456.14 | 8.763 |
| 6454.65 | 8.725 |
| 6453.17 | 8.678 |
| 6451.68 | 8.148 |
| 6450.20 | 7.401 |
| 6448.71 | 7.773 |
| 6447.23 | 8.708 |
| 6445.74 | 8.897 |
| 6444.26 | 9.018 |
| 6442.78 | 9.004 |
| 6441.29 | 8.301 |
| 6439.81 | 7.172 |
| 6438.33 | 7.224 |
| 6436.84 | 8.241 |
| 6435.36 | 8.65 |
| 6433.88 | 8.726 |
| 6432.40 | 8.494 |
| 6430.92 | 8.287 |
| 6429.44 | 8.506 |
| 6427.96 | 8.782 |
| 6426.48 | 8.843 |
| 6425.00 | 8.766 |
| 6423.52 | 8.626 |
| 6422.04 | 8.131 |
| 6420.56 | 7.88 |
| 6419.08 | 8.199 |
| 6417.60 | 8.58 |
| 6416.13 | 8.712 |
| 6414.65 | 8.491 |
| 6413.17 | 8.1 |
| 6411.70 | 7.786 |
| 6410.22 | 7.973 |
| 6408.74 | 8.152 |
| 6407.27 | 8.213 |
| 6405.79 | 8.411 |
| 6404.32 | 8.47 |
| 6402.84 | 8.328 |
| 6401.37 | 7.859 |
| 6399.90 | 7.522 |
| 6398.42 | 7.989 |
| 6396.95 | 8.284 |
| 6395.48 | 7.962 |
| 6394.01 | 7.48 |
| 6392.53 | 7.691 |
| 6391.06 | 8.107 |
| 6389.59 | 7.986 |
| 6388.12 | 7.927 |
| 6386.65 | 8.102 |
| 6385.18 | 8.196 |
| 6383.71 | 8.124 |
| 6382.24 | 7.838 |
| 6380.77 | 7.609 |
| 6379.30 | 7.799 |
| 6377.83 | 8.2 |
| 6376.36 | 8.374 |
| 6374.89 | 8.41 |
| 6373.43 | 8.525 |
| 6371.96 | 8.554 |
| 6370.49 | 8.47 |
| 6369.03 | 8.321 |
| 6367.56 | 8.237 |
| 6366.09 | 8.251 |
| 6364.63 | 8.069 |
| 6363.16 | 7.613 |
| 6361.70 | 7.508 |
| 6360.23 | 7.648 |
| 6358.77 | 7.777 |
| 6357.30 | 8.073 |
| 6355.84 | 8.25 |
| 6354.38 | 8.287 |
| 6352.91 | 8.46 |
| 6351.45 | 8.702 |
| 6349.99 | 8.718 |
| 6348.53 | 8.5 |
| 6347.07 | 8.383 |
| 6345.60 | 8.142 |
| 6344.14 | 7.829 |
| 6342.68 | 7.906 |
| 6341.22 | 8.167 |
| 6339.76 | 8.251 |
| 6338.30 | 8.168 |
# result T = 0.9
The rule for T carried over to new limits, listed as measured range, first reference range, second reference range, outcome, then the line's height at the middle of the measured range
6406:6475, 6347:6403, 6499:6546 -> 0.67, 8.49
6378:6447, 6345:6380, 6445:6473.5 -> 1.22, 8.36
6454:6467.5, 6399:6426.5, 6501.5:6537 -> 0.14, 8.58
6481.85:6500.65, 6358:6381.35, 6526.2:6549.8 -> 0.99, 8.81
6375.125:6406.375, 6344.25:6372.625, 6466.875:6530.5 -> 1.17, 8.33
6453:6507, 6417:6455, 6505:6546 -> 0.79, 8.7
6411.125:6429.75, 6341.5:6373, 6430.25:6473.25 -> -0.17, 8.34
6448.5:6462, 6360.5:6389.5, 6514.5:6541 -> 0.32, 8.63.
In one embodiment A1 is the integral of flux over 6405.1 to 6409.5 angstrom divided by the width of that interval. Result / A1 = 8.25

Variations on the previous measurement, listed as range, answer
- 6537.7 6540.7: 9.28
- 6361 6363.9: 7.56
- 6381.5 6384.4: 7.98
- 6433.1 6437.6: 8.53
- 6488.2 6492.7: 8.97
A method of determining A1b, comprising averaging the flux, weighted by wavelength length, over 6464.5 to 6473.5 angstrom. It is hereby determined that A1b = 8.79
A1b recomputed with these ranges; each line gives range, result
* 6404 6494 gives 8.5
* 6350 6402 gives 8.07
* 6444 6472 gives 8.5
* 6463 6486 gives 8.77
